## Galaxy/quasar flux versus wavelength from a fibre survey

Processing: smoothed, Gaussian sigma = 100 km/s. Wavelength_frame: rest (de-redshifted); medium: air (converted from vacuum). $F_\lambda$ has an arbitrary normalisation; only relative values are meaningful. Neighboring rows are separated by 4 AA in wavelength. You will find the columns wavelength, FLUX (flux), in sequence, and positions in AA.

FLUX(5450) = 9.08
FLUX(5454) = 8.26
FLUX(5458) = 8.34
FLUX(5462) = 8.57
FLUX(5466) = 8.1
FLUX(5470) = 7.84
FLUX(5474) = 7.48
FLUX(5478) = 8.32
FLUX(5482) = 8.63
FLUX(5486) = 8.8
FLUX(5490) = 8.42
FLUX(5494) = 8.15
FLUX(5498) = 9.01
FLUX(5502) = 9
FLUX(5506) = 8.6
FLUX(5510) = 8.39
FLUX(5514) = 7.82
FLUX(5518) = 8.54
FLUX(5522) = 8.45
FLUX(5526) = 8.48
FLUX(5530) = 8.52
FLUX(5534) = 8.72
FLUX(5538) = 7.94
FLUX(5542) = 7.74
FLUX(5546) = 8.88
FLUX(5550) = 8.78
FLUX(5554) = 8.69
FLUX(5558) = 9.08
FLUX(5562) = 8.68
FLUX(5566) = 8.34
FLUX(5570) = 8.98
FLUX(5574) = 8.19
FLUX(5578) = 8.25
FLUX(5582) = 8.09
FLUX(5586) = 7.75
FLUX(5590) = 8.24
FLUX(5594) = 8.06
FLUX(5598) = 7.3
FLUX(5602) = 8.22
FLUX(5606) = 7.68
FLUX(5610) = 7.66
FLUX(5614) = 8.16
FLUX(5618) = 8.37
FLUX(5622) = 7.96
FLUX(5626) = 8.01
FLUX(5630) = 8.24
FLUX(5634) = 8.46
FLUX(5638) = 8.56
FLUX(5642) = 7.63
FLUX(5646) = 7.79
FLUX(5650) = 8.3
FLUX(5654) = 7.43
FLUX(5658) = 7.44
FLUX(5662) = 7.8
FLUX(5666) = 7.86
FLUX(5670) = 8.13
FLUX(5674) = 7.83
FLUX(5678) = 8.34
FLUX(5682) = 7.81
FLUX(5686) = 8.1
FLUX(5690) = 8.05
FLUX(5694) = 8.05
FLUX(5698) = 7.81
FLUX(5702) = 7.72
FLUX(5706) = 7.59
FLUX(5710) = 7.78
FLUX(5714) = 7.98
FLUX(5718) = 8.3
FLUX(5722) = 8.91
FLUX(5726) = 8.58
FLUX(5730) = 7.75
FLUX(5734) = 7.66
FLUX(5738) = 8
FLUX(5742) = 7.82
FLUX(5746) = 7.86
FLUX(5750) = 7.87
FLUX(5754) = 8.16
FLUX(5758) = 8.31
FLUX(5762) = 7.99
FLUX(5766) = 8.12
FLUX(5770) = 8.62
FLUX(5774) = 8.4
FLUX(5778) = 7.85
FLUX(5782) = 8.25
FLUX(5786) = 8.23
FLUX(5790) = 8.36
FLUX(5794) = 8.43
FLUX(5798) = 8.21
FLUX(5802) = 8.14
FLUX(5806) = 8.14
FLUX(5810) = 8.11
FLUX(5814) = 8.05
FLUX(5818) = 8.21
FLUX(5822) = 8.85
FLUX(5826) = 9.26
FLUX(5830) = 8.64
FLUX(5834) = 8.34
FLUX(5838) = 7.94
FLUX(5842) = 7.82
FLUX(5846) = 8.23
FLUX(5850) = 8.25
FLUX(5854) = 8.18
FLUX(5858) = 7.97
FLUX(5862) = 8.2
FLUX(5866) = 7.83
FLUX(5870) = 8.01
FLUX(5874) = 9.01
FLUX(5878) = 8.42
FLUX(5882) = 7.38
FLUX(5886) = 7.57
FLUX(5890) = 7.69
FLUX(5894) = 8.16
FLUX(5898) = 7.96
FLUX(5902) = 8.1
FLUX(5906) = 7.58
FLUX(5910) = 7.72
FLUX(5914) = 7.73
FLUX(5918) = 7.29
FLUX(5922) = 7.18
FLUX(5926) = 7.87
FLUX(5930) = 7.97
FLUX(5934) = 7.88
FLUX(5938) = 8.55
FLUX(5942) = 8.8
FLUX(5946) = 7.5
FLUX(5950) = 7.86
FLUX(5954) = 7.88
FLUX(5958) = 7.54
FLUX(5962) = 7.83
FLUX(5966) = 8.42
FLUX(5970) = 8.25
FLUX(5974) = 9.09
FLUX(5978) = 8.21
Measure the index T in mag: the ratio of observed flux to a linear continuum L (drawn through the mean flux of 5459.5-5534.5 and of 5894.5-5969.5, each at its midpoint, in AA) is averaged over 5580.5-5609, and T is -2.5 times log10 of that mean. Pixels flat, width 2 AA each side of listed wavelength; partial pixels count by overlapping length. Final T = 0.05 mag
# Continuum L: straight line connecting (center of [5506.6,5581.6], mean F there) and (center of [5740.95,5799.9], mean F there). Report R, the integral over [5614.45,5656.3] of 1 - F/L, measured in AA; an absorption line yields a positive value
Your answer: 1.4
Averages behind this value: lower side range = 8.46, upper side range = 8.17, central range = 8.07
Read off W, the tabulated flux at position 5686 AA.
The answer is 8.1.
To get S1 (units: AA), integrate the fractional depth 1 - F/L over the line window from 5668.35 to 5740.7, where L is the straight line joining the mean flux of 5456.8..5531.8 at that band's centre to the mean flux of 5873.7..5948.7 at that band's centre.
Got 1.1 AA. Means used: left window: 8.39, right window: 7.89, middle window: 8.02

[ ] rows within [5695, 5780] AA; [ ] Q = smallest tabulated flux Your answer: 7.59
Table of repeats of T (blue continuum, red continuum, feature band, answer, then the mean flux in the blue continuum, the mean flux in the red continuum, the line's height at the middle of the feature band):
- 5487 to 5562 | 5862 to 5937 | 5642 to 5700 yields 0.05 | 8.52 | 7.87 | 8.27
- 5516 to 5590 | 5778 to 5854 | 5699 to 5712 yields 0.09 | 8.44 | 8.29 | 8.35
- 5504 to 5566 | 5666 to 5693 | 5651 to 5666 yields 0.06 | 8.48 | 8.03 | 8.1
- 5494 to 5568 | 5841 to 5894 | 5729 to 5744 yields 0.06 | 8.53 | 8.05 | 8.24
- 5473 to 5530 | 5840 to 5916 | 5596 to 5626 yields 0.05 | 8.45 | 7.99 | 8.32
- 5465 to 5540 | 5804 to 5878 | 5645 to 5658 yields 0.08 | 8.38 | 8.28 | 8.34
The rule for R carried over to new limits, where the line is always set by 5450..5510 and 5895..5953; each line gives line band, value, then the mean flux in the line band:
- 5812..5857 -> -2.0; 8.33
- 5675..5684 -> 0.1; 8.05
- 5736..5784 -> -0.2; 8.1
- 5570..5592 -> 0.3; 8.18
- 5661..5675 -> 0.5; 7.92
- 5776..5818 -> -0.8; 8.18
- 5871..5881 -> -0.7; 8.51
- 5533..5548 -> 0.1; 8.29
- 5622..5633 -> 0.1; 8.13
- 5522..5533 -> -0.2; 8.51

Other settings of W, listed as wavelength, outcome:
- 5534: 8.72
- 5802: 8.14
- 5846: 8.23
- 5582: 8.09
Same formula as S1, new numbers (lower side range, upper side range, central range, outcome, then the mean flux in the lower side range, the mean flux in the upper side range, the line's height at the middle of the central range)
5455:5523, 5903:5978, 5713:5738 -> -0.11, 8.38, 7.95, 8.15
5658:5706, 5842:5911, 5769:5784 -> -0.55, 7.92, 8.01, 7.96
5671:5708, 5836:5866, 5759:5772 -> -0.41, 7.93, 8.07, 7.99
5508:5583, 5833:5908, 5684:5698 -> 0.40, 8.46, 8.03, 8.26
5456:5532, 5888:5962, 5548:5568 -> -0.97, 8.39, 7.85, 8.31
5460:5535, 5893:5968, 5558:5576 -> -0.61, 8.41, 7.88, 8.32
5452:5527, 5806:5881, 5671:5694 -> 0.80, 8.38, 8.28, 8.32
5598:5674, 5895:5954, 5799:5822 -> -0.86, 7.96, 7.86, 7.9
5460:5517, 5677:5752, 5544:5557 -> -0.85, 8.37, 7.99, 8.27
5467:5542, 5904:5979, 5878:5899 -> 0.52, 8.37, 7.95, 8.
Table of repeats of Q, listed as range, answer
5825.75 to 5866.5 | 7.82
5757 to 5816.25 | 7.85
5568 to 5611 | 7.3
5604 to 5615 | 7.66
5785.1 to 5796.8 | 8.23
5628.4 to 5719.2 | 7.43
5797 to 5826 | 8.05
